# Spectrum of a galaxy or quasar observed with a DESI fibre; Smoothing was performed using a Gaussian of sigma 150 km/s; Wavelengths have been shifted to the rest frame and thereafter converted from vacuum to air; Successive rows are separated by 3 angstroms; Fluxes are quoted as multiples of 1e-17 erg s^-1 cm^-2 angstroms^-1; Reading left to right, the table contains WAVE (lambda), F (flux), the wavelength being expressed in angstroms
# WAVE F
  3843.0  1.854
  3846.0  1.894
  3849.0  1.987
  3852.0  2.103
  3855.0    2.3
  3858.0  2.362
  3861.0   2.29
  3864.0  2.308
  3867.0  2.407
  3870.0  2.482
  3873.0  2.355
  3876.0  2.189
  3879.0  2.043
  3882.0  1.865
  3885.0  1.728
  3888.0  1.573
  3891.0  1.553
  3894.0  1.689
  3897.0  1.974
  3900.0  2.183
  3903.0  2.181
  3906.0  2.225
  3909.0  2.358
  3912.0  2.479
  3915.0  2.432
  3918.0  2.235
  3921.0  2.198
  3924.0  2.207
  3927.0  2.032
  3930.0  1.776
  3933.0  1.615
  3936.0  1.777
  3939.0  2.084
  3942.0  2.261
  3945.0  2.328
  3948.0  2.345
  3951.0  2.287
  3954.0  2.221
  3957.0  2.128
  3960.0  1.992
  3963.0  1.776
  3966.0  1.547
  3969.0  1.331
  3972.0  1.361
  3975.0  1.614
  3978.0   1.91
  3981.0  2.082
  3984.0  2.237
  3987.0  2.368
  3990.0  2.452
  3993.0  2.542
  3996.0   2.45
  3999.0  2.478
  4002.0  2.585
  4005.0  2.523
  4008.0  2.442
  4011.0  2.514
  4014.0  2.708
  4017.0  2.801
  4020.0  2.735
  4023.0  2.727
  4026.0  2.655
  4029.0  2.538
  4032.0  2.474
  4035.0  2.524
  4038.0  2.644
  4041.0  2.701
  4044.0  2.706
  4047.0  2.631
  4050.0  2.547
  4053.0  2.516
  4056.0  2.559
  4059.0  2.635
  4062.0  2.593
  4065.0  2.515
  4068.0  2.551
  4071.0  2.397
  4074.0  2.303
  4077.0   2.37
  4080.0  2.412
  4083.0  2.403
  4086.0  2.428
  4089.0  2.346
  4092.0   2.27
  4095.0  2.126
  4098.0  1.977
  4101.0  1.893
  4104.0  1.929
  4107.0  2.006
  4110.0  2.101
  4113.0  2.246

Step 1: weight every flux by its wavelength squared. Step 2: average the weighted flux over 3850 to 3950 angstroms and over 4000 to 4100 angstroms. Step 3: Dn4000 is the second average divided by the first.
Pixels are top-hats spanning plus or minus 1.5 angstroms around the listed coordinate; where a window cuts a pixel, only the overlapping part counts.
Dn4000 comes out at 1.3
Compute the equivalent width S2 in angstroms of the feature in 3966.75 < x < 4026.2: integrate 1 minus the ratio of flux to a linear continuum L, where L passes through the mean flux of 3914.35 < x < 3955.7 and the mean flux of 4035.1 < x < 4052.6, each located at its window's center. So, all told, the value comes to 2.7 angstroms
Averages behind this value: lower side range 2.12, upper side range 2.63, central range 2.31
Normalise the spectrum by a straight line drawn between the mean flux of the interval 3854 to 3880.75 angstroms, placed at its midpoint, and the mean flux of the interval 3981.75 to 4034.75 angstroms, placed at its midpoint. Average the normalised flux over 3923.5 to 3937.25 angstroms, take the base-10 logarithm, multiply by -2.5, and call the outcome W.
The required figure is 0.28 mag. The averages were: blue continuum 2.3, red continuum 2.54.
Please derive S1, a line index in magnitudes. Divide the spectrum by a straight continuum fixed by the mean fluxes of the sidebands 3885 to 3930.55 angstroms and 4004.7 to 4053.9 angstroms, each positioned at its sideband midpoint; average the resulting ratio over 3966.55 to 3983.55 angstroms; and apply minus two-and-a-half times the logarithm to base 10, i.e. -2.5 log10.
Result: 0.37 mag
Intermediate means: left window 2.07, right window 2.61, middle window 1.69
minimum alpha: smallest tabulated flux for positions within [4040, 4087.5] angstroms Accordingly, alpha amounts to 2.303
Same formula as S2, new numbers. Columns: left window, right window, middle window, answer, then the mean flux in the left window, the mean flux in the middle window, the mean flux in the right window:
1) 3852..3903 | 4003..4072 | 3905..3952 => 1.7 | 2.08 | 2.16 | 2.59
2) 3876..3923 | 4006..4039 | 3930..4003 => 9.2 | 2.05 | 2.06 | 2.61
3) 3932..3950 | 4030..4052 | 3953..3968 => 1.9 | 2.09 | 1.9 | 2.6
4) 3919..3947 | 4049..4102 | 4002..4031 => -4.9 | 2.04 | 2.62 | 2.38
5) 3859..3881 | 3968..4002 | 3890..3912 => 1.7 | 2.29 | 2.07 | 2.11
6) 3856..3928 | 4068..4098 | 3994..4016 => -2.7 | 2.14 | 2.54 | 2.33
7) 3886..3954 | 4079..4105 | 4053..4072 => -3.2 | 2.08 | 2.54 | 2.2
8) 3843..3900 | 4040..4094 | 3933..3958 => 0.9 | 2.06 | 2.15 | 2.49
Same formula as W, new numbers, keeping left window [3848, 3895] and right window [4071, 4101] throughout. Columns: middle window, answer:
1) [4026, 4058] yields -0.158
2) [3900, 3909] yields -0.057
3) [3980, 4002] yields -0.096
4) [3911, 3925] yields -0.090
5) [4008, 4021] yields -0.199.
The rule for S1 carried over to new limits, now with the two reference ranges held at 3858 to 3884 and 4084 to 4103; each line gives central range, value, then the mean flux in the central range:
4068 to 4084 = -0.102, 2.39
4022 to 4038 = -0.179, 2.58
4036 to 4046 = -0.217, 2.67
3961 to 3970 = 0.359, 1.59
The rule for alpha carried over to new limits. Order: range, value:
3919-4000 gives 1.331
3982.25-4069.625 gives 2.237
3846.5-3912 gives 1.553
